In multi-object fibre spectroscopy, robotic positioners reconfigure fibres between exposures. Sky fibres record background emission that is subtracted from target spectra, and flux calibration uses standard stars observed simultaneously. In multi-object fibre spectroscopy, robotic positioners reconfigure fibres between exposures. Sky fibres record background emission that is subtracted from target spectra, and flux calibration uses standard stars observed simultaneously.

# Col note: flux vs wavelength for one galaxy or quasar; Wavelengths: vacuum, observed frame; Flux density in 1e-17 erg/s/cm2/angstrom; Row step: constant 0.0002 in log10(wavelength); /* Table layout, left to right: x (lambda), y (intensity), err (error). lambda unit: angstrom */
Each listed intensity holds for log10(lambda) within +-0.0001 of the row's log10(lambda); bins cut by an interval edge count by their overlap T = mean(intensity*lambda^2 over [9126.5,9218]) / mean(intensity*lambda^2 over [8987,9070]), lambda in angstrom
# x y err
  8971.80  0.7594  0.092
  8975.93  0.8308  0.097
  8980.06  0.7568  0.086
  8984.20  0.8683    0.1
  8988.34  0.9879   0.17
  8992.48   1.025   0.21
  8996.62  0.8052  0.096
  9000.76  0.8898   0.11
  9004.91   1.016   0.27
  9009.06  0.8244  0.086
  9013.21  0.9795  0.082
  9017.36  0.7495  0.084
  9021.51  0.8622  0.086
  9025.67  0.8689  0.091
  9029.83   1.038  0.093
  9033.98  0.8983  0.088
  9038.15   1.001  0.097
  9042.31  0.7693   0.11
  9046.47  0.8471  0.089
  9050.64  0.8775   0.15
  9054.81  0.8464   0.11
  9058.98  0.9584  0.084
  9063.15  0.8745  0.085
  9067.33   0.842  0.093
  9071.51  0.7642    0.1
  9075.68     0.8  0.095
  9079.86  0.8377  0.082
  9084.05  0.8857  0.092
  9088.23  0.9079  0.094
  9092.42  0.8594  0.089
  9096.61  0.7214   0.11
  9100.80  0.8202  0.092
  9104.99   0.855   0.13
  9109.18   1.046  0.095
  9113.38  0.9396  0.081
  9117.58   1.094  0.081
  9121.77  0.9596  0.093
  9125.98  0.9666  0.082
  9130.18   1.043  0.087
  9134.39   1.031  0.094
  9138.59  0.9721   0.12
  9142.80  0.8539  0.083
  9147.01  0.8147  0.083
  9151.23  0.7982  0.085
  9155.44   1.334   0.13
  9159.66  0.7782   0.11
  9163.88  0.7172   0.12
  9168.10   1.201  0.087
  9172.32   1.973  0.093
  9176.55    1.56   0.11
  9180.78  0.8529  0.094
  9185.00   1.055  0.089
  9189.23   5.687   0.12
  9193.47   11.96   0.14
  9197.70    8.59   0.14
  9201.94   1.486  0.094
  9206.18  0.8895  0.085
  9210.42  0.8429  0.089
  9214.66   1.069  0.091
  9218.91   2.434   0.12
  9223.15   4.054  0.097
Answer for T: 2.49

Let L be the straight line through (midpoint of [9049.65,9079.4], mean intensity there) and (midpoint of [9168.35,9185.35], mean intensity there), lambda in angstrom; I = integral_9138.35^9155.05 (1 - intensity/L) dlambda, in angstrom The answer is 4.6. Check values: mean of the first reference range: 0.85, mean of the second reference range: 1.37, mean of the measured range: 0.896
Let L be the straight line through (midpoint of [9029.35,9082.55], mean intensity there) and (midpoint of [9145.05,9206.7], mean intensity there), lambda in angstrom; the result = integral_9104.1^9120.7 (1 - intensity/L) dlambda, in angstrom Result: 7.1 angstrom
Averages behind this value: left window 0.869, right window 2.7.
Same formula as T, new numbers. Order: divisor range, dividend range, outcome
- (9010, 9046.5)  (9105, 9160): 1.12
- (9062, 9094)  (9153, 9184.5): 1.44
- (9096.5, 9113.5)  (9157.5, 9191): 1.93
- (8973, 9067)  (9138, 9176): 1.25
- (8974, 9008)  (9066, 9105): 0.94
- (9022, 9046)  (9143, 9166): 1.00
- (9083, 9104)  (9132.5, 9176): 1.29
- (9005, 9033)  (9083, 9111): 0.99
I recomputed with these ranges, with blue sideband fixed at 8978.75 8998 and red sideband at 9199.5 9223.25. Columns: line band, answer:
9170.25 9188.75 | -1.8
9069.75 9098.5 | 9.6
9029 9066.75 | 7.3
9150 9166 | 6.3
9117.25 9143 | 7.6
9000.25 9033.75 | 3.2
